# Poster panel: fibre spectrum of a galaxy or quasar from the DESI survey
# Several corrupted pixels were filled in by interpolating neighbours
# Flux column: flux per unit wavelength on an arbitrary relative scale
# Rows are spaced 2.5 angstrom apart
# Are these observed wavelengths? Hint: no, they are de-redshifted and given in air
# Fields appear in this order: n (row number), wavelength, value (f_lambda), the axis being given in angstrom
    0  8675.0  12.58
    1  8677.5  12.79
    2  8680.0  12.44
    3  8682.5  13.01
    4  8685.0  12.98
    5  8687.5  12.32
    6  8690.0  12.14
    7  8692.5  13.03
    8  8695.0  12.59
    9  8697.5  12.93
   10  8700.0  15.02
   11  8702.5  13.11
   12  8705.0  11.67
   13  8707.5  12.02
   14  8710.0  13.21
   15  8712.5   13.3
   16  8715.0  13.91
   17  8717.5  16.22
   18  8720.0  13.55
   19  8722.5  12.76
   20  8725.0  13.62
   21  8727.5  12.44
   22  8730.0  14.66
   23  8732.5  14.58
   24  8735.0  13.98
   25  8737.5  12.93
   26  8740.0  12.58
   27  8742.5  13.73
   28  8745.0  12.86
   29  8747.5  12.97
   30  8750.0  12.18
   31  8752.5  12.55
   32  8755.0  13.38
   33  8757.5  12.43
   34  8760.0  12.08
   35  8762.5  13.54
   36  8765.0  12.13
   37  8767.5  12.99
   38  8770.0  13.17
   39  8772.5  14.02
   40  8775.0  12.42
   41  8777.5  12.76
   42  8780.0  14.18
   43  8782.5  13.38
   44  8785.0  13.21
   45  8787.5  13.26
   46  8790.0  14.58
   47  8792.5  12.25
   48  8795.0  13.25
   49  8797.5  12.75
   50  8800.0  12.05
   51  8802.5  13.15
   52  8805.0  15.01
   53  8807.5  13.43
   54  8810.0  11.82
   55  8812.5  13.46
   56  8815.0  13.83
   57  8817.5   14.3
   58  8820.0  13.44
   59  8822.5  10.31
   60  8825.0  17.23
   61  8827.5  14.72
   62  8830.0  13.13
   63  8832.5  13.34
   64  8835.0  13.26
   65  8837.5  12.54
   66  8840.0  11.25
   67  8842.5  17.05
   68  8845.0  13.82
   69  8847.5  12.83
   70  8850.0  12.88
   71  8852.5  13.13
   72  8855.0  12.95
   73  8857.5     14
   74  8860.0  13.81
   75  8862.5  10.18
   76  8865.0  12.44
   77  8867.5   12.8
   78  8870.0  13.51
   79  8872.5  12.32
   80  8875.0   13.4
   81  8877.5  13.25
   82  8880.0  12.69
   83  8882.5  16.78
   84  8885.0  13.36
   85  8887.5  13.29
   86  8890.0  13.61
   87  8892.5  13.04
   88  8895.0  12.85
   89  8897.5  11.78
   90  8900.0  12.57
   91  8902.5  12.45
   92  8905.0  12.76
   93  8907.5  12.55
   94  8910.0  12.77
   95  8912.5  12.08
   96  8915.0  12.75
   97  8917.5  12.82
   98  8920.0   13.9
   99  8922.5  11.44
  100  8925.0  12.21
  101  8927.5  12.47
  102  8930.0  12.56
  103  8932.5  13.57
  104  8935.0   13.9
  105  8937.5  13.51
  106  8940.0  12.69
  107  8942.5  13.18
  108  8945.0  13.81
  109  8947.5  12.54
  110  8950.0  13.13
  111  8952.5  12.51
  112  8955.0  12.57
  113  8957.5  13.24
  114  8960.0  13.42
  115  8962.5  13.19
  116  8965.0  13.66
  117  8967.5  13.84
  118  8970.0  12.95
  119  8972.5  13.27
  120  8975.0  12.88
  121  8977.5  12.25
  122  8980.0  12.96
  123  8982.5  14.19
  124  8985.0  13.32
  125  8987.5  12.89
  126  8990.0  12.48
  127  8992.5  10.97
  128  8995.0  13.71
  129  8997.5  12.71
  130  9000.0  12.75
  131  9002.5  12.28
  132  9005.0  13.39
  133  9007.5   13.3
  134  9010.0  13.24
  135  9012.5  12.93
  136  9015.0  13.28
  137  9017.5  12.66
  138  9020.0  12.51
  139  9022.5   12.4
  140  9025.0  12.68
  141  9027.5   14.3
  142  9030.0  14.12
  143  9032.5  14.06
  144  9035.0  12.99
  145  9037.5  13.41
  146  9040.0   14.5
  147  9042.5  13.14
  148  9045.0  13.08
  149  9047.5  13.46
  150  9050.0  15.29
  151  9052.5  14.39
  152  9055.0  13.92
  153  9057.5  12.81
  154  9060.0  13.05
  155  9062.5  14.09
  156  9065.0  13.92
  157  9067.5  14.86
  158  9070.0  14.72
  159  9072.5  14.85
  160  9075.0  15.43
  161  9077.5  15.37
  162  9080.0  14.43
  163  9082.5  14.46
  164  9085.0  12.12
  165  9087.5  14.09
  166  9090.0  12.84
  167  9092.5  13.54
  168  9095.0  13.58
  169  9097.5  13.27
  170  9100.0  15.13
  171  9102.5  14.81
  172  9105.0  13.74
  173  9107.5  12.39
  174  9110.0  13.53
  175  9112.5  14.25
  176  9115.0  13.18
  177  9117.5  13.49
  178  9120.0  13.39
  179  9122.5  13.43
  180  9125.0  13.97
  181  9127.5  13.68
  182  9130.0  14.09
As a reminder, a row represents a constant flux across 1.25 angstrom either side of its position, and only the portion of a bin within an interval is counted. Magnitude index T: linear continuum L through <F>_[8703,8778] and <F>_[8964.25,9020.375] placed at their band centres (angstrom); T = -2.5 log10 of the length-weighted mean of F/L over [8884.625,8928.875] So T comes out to 0.03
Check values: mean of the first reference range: 13.2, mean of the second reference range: 13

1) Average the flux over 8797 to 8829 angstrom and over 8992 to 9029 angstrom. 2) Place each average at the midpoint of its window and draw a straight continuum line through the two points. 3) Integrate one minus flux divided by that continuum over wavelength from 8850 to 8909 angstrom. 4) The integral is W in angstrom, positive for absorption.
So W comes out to 1.3 angstrom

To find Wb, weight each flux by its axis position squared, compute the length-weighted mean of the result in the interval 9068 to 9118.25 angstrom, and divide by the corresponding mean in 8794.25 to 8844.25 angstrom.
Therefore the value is 1.1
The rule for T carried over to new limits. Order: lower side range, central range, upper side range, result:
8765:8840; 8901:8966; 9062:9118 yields 0.06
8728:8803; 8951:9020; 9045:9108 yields 0.06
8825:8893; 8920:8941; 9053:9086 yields 0.07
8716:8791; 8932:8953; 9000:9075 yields 0.02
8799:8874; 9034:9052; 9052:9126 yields 0.00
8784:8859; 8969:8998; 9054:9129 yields 0.07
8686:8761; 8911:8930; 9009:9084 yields 0.09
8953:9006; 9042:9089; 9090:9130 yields -0.05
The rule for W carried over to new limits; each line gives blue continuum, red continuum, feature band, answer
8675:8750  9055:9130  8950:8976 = 0.94 angstrom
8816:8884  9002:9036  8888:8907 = 0.84 angstrom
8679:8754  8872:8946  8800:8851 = -1.64 angstrom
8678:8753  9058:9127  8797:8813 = 0.31 angstrom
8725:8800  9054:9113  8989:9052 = 2.74 angstrom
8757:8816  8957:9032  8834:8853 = -0.34 angstrom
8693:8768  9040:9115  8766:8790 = -0.04 angstrom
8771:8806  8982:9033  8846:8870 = 0.69 angstrom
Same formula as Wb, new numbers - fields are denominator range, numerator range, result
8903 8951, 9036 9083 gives 1.13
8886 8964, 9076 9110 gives 1.11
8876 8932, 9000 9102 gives 1.10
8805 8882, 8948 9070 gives 1.04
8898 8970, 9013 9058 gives 1.07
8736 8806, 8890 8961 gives 1.02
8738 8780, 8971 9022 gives 1.05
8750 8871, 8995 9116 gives 1.09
